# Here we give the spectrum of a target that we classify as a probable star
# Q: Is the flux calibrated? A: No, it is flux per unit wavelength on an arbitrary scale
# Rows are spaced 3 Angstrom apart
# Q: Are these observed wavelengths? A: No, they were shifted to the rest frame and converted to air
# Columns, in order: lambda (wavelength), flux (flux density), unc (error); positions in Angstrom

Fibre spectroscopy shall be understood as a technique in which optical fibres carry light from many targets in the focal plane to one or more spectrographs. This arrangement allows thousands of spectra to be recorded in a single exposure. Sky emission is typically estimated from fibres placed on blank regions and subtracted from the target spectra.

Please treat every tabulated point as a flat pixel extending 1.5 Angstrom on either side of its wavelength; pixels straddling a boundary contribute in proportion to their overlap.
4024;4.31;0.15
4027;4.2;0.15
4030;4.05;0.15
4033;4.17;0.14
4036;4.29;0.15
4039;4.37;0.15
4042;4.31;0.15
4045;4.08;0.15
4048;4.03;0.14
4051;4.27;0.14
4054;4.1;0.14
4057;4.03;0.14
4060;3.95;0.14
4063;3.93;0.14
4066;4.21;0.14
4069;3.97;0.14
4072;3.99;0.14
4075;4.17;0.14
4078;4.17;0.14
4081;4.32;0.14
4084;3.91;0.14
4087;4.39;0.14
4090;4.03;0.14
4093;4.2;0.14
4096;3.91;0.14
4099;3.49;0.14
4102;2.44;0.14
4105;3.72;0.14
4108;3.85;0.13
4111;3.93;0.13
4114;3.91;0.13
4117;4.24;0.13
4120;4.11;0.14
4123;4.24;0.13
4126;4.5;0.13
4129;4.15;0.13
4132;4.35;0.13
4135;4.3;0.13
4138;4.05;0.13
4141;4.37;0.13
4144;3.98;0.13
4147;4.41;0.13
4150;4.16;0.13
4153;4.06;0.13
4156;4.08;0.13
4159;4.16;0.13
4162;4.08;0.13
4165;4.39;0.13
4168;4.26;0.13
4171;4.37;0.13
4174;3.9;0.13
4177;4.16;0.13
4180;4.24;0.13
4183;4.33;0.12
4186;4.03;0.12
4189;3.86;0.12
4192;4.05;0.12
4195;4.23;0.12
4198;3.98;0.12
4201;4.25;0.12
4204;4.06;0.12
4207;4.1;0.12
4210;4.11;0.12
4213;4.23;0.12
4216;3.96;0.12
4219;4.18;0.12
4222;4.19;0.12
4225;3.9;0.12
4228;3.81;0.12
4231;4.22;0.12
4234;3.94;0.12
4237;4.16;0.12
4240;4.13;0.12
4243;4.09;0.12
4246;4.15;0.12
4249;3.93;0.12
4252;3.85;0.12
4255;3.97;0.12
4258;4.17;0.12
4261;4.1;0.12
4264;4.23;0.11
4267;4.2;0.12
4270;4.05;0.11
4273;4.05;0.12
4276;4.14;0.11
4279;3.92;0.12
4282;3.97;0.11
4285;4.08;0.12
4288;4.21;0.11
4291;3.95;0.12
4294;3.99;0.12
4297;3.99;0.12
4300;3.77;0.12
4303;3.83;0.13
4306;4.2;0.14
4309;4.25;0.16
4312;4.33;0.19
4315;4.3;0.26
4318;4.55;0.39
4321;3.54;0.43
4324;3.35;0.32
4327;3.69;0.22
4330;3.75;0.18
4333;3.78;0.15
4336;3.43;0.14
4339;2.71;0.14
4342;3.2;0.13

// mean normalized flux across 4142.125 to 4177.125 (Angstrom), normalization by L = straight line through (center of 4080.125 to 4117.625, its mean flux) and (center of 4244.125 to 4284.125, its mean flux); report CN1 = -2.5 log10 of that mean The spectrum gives -0.064 mag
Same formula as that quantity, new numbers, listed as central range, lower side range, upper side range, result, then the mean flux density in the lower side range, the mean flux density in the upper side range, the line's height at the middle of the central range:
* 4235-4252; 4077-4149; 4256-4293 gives 0.00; 4.04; 4.09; 4.08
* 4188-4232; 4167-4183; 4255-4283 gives 0.02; 4.2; 4.09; 4.16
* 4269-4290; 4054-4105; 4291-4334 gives -0.03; 3.94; 3.95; 3.95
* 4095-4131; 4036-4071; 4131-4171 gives 0.08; 4.12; 4.21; 4.17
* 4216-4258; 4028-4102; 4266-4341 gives -0.02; 4.06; 3.91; 3.96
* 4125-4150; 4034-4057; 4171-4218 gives -0.03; 4.19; 4.11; 4.14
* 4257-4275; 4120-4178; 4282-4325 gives -0.02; 4.21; 4.03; 4.07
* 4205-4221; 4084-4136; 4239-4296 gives -0.02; 3.98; 4.06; 4.03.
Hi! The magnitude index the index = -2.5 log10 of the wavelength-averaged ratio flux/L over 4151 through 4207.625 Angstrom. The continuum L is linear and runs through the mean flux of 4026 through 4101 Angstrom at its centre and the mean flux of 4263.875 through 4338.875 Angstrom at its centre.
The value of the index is -0.030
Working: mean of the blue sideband 4.09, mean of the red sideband 3.95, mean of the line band 4.14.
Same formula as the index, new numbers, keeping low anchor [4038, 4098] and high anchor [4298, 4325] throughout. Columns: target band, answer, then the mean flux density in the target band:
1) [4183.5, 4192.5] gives 0.02 mag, 4.01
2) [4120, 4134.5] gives -0.05 mag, 4.29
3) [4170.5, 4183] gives -0.03 mag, 4.17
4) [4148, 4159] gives -0.01 mag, 4.12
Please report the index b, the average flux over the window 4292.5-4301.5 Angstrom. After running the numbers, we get 3.92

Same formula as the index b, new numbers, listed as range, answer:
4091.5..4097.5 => 4.06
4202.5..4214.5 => 4.12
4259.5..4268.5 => 4.18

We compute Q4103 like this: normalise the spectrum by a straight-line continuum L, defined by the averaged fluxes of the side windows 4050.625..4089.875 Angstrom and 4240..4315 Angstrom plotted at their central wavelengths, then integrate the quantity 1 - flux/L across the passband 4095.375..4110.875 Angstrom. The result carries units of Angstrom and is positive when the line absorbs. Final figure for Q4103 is 2.26 Angstrom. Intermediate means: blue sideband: 4.1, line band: 3.5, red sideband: 4.07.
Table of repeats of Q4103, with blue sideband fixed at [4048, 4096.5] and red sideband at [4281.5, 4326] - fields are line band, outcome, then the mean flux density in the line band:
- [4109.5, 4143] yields -0.92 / 4.19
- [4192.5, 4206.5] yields -0.23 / 4.12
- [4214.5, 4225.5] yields -0.07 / 4.07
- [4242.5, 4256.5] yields 0.16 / 3.99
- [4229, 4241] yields -0.17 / 4.1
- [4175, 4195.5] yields -0.30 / 4.12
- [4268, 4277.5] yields -0.14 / 4.09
